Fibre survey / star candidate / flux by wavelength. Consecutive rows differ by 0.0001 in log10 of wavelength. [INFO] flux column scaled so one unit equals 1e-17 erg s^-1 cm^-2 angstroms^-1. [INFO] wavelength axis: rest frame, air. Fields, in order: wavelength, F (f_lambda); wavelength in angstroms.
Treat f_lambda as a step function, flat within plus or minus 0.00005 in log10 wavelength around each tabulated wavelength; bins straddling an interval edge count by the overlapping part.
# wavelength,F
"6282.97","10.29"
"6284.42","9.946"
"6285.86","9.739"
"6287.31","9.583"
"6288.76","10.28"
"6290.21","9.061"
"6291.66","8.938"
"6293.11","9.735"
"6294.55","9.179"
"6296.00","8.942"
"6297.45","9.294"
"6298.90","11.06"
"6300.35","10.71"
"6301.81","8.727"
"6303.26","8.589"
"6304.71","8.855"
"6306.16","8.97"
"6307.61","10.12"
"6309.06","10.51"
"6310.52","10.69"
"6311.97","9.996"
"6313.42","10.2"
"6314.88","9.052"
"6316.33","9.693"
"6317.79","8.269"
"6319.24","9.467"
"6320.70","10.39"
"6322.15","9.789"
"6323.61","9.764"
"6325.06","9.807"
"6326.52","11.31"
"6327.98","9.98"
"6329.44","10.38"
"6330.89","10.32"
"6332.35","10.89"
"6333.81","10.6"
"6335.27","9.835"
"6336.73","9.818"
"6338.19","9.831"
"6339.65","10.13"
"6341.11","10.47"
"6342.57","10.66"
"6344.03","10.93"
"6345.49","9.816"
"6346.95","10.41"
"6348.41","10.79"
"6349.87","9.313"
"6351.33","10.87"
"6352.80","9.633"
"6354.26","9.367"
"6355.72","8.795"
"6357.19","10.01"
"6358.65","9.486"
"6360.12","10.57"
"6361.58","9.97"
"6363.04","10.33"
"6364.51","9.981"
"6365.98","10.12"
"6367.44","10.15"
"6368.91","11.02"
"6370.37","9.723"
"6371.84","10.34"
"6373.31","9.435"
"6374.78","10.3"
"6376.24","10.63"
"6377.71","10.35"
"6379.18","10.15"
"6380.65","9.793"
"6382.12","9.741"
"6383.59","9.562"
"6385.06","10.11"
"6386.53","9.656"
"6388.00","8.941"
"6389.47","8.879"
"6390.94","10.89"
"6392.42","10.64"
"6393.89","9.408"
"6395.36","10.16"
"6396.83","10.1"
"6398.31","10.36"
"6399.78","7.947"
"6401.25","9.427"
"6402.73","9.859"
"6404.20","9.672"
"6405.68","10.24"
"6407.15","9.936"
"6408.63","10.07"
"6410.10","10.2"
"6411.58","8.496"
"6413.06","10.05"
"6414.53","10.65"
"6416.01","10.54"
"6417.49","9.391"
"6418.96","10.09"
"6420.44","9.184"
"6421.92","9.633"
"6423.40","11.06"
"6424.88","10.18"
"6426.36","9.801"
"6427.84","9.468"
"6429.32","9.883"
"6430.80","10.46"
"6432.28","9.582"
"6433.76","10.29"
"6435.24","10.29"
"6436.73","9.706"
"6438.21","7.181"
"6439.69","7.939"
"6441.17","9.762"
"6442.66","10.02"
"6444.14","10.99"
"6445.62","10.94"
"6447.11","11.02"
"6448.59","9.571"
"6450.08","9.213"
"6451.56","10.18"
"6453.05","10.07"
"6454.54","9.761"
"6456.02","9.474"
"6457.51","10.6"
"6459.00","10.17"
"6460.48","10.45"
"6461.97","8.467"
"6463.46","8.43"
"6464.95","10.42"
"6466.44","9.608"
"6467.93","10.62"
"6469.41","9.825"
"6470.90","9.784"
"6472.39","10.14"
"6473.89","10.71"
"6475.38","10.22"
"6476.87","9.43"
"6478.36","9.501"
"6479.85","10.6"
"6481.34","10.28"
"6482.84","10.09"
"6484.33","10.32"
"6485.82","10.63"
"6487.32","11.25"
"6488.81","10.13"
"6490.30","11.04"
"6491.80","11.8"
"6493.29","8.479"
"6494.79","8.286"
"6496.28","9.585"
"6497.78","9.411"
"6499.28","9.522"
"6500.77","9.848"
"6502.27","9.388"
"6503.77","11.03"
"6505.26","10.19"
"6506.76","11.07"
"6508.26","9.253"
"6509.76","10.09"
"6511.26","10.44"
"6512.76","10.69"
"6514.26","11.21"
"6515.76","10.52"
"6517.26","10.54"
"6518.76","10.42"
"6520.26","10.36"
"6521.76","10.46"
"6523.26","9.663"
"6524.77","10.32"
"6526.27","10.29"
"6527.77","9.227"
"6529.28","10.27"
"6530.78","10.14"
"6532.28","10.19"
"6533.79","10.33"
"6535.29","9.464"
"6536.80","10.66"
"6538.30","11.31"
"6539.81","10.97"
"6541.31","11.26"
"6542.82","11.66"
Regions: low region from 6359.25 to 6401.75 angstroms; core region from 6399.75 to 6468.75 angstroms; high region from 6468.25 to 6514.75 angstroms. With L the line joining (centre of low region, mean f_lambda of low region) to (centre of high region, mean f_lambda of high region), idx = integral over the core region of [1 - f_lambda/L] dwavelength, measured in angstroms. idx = 1.48 angstroms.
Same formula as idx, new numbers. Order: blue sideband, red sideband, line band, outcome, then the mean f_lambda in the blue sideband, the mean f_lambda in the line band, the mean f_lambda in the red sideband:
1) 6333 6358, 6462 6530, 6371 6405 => 0.8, 10.1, 9.84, 10.1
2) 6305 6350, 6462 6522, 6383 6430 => 1.2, 10.1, 9.83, 10.1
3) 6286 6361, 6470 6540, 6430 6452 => 0.6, 9.88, 9.81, 10.2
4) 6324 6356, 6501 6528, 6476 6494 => 0.0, 10.2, 10.3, 10.3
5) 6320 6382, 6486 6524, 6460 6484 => 0.6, 10.1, 9.91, 10.2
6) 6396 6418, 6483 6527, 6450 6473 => 0.4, 9.8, 9.84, 10.2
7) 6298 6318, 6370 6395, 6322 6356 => -1.3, 9.7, 10.2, 9.92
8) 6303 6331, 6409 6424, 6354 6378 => -0.4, 9.82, 10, 9.92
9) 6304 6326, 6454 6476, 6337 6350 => -0.7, 9.72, 10.3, 9.91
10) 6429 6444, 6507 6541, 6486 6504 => 0.2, 9.56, 9.97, 10.3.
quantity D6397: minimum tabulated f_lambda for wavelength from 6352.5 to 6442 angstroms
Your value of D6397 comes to 7.181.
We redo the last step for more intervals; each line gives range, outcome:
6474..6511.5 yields 8.286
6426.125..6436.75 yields 9.468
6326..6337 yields 9.818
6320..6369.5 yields 8.795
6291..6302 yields 8.727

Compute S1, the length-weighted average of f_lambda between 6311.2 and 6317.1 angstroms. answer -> 9.73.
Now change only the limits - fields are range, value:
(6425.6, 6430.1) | 9.73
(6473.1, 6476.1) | 10.4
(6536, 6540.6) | 11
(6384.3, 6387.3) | 9.87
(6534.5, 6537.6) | 10.1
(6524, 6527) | 10.3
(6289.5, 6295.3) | 9.24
